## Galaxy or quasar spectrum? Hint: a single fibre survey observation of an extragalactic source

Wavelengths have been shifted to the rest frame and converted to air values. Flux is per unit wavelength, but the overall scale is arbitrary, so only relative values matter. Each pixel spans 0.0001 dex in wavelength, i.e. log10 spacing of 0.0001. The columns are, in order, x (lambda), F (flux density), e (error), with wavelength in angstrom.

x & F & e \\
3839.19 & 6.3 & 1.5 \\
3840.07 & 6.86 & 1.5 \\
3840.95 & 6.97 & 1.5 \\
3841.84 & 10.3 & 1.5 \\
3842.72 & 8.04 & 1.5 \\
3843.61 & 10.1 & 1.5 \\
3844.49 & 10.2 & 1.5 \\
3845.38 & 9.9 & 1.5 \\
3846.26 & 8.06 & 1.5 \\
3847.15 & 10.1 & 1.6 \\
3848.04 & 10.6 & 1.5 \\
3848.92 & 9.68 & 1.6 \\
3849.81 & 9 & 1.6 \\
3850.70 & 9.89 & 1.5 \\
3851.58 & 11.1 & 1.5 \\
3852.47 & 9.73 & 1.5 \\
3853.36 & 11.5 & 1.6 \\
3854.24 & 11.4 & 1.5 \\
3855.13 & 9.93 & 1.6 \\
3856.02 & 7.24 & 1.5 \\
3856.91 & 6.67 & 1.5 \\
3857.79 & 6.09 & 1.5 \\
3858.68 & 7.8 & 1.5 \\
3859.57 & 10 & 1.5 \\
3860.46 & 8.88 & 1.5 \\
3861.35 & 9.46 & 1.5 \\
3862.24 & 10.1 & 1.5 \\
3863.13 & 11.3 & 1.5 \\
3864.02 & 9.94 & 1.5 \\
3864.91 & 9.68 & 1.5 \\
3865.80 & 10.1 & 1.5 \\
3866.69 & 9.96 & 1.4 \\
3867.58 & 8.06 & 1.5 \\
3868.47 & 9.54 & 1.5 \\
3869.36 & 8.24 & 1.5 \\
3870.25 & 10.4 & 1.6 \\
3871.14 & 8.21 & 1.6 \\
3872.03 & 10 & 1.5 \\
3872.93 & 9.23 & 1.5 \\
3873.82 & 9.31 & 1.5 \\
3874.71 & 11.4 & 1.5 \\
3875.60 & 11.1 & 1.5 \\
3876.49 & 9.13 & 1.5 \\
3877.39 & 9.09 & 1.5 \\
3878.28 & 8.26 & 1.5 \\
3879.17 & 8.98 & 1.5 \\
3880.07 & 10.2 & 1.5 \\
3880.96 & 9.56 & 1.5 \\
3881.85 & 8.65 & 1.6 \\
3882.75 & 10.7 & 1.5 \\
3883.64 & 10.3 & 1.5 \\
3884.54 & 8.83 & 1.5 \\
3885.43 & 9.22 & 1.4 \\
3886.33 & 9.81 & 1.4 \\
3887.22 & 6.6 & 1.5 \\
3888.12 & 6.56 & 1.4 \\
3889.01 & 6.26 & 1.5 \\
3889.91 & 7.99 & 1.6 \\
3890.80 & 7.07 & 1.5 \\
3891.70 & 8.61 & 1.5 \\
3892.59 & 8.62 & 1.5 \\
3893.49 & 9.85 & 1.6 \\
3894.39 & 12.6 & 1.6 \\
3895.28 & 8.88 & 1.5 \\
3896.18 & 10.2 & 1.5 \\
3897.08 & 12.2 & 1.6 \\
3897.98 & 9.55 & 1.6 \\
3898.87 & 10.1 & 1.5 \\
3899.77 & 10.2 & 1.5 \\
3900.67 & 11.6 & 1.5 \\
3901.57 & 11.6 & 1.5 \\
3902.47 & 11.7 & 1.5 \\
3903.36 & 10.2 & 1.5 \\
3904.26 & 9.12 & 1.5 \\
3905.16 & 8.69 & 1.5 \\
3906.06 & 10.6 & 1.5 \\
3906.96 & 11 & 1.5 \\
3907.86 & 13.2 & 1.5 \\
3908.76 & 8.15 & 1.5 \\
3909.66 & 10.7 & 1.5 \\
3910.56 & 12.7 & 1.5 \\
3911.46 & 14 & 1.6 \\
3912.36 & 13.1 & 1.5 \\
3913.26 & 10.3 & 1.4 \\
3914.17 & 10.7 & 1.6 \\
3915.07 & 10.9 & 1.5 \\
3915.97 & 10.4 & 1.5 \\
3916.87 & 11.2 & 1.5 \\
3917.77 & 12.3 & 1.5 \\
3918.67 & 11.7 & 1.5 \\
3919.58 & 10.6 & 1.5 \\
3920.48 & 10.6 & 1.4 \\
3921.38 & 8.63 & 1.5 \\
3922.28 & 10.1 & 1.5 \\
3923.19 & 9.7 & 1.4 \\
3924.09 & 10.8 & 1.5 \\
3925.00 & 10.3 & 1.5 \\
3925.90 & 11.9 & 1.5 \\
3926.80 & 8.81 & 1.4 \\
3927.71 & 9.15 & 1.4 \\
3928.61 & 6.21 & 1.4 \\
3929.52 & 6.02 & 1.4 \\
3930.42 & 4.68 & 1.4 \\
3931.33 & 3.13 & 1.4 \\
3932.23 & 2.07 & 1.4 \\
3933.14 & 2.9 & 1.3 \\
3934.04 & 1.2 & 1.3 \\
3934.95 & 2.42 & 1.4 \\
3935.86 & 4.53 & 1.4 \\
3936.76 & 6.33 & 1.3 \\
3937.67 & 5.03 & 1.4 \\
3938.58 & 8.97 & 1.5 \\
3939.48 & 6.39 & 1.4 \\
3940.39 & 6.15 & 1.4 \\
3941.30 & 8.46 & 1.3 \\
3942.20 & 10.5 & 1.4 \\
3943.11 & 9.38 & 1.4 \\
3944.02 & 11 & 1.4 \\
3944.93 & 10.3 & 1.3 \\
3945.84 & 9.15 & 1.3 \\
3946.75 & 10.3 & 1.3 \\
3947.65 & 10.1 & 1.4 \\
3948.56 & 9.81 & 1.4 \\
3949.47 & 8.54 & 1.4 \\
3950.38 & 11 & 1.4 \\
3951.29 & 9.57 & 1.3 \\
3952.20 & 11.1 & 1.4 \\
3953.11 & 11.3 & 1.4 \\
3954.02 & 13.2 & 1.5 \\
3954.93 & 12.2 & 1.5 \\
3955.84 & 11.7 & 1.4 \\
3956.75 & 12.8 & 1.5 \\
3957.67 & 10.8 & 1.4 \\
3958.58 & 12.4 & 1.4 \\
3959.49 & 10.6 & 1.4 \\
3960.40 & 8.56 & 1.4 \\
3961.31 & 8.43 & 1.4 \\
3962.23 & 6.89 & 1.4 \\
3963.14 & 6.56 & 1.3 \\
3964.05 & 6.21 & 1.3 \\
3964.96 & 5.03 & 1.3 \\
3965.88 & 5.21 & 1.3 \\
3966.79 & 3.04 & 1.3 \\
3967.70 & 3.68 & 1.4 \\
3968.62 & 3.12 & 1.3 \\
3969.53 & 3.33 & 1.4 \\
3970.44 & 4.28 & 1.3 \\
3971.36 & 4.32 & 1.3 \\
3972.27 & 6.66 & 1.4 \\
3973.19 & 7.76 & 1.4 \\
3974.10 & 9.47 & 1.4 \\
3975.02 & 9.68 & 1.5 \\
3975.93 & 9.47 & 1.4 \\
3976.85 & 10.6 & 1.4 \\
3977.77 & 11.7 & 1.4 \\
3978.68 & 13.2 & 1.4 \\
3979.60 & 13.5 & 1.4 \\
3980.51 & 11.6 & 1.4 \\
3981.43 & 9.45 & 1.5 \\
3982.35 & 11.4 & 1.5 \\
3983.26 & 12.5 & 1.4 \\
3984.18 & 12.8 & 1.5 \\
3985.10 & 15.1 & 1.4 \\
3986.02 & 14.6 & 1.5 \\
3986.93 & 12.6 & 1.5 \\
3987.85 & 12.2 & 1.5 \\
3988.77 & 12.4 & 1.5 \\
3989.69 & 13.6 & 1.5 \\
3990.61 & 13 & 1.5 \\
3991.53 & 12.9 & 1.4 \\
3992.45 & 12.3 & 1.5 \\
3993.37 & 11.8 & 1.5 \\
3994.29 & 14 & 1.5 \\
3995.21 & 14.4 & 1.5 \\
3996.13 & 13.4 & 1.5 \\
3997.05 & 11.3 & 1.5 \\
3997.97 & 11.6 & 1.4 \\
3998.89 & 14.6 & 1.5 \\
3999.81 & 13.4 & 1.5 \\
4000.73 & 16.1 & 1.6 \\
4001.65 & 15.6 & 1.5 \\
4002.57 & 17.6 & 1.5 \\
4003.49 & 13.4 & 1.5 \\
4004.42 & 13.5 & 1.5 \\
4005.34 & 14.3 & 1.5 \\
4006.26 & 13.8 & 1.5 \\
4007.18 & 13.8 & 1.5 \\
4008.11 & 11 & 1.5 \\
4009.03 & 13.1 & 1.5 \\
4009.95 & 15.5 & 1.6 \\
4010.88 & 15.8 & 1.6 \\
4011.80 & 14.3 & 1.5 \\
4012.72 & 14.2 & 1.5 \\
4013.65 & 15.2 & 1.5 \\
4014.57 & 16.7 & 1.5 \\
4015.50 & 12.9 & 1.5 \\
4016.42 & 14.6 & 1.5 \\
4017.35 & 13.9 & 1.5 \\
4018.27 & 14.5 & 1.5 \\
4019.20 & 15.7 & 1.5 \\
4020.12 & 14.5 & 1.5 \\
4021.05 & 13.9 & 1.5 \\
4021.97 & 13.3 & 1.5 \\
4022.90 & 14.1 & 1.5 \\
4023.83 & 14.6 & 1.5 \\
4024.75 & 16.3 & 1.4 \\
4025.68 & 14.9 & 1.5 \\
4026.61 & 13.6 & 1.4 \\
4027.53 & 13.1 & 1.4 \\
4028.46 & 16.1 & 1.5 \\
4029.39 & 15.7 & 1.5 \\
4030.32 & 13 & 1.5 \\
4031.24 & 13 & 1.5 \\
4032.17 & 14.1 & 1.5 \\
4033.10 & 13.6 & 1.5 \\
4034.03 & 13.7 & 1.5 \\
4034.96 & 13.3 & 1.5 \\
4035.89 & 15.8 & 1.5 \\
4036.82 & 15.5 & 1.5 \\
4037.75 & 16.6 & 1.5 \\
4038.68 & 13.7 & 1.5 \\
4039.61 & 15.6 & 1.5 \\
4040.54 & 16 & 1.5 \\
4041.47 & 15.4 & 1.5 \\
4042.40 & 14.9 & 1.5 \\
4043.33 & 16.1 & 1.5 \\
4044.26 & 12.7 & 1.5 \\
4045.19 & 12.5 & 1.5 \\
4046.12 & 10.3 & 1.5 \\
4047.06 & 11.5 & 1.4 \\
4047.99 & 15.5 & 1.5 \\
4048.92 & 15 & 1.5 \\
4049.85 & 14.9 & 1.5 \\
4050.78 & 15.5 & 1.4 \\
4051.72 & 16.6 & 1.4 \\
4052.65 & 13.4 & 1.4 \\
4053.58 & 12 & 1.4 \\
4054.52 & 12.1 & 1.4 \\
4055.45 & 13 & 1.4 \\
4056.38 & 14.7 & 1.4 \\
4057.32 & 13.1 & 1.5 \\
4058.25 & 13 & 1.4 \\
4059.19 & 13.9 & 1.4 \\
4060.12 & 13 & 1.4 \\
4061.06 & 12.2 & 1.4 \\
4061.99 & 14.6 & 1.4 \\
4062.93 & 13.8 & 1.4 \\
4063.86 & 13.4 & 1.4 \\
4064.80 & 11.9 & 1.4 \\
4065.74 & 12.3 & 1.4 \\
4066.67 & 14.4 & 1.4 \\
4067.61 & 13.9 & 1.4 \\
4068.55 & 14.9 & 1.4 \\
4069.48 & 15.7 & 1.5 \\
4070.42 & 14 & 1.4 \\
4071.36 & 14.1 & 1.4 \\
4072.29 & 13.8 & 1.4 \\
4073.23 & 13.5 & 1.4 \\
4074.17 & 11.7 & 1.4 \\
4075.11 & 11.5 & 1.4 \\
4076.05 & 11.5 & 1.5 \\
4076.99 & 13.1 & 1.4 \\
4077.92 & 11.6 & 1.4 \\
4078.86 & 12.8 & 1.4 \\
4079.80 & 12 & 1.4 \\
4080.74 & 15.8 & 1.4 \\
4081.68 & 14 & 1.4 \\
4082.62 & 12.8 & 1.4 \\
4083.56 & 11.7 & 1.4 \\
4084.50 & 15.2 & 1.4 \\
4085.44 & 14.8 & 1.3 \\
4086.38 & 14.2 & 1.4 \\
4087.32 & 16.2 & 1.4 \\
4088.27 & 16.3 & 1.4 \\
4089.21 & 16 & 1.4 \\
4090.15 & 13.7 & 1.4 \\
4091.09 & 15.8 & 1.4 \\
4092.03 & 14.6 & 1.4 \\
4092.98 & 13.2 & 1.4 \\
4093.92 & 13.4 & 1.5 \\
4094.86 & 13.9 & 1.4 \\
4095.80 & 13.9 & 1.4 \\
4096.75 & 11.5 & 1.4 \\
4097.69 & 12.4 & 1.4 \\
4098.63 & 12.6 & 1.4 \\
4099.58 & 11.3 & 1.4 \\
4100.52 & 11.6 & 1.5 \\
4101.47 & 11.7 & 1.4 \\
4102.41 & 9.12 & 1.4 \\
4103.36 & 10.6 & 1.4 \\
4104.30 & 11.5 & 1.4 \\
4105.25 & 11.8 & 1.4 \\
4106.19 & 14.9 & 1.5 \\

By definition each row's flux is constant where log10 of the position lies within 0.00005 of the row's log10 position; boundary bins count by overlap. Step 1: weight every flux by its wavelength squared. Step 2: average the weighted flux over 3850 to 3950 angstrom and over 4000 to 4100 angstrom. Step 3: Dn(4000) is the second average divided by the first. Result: 1.64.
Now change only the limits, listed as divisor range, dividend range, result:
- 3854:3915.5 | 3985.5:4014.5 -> 1.50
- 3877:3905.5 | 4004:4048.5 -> 1.62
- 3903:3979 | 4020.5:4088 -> 1.68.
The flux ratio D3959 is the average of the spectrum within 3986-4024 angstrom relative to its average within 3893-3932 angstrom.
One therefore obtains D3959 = 1.37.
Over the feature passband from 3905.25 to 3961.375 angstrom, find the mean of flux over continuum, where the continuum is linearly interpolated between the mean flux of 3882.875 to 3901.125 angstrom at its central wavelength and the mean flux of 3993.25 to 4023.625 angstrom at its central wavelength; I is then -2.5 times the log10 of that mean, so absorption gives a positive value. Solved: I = 0.17 mag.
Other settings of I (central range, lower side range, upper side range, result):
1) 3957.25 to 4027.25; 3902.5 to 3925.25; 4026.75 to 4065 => 0.088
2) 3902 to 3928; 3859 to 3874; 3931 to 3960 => -0.199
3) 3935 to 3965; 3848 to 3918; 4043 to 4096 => 0.220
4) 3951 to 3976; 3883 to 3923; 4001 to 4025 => 0.469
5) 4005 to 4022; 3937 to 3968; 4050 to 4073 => -0.224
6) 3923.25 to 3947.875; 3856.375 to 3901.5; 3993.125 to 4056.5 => 0.470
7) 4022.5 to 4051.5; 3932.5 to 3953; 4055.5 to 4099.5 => -0.212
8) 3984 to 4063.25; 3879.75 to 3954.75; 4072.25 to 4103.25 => -0.197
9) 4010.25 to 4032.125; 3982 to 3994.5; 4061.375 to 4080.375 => -0.115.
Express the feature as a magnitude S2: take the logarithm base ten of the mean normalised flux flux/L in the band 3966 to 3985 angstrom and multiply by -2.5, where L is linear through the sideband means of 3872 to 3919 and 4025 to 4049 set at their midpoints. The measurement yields 0.40 mag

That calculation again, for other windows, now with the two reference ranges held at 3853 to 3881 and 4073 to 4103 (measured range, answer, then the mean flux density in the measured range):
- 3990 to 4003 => -0.18 mag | 13.7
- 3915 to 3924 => -0.03 mag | 10.6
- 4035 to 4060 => -0.14 mag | 14.2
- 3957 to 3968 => 0.43 mag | 7.44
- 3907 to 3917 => -0.12 mag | 11.4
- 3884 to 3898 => 0.10 mag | 8.91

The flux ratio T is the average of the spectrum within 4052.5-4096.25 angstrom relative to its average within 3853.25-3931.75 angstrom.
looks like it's 1.4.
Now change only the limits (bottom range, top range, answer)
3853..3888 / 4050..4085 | 1.44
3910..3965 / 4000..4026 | 1.61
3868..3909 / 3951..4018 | 1.19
